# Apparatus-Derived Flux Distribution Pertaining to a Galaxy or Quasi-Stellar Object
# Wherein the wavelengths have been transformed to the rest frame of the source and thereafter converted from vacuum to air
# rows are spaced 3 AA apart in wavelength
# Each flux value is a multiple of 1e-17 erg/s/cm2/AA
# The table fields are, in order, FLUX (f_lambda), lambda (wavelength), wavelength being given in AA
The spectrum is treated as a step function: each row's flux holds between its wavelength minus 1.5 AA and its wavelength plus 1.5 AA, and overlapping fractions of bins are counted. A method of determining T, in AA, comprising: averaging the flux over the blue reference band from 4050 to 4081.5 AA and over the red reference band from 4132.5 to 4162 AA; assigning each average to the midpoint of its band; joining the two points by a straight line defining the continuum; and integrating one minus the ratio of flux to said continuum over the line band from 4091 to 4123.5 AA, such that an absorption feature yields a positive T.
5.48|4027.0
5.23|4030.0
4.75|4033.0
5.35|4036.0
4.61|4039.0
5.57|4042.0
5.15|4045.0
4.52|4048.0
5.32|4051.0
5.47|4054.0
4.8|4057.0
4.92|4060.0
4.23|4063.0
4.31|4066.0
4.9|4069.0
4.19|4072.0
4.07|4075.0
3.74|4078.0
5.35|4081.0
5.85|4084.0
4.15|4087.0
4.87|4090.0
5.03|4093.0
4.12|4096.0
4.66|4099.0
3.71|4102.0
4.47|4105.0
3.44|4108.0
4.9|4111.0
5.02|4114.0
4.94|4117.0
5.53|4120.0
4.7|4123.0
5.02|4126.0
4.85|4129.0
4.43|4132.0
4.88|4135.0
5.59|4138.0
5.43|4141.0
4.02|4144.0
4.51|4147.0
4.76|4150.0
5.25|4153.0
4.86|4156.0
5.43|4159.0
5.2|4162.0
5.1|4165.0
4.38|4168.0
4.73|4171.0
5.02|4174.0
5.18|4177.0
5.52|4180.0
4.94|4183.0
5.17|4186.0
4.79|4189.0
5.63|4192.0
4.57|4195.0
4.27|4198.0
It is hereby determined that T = 1.4 AA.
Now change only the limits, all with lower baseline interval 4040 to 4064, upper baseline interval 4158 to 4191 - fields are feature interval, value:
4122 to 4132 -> 0.46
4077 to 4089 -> 0.47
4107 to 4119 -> 0.87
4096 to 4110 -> 2.56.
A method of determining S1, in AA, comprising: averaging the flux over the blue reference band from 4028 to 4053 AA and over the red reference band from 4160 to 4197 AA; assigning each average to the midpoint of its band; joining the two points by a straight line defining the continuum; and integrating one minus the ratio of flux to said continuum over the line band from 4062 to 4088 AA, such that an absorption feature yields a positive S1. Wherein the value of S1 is 2.66 AA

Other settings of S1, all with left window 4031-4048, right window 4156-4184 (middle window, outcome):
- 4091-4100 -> 0.8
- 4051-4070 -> 0.9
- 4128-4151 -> 1.1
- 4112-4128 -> 0.0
